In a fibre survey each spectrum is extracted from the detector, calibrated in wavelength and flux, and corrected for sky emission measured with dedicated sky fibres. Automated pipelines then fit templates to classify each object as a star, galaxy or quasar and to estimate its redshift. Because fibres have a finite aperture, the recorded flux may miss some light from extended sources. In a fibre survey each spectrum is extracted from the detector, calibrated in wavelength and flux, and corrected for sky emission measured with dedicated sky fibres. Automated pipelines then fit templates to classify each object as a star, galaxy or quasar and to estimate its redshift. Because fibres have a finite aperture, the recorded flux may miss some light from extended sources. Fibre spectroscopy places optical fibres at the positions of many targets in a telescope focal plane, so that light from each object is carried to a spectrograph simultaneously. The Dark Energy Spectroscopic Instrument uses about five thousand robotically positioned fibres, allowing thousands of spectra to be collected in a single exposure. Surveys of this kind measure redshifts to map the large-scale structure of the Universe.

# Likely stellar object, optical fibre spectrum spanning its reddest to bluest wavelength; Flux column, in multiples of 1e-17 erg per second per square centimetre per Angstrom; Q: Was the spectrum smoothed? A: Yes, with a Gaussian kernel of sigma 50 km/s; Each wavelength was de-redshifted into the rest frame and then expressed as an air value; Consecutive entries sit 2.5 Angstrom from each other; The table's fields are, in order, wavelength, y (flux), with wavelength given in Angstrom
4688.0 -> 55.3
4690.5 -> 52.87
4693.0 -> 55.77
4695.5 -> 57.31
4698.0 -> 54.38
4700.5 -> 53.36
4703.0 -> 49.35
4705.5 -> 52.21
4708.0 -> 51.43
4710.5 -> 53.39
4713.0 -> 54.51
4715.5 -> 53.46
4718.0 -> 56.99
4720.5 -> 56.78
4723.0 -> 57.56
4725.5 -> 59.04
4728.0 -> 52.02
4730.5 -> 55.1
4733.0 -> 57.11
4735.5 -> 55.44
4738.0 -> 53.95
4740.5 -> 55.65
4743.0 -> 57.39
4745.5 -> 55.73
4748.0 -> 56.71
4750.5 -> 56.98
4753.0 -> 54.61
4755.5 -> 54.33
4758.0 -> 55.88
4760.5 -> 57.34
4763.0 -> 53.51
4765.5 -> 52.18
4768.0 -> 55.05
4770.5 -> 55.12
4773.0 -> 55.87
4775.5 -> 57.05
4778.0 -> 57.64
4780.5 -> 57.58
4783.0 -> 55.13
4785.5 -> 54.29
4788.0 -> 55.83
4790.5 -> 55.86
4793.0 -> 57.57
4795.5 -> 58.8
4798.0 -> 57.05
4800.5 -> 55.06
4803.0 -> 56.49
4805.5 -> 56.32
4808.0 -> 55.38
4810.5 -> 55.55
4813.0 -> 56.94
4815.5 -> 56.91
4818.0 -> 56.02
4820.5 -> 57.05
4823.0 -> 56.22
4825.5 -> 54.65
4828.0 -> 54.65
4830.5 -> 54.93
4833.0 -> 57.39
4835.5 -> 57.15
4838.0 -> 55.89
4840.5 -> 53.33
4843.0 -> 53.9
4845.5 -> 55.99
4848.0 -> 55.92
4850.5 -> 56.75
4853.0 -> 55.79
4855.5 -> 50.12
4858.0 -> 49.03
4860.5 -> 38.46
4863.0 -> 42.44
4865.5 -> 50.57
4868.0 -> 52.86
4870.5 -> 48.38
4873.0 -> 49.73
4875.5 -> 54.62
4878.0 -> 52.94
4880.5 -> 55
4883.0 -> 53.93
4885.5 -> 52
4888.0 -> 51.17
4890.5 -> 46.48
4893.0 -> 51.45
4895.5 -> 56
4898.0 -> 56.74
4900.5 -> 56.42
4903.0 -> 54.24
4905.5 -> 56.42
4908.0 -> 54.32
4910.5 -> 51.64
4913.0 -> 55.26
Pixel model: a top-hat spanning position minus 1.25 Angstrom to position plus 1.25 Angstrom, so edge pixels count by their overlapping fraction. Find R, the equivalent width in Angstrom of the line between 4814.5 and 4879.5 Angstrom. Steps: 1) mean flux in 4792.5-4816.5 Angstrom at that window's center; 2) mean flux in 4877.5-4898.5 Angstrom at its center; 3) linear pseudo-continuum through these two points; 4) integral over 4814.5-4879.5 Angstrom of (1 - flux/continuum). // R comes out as 1.8 Angstrom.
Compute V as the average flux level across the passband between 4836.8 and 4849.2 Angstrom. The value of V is 55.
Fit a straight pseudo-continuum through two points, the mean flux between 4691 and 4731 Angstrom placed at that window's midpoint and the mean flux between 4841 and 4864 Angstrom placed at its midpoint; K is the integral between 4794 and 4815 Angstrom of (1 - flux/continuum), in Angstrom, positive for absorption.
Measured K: -1.7 Angstrom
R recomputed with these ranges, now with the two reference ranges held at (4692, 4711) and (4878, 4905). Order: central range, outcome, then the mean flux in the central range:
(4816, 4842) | -1.14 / 55.7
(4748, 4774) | -0.86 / 55.2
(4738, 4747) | -0.43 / 55.9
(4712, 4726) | -0.76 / 56.3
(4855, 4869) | 1.68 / 47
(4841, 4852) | -0.43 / 55.5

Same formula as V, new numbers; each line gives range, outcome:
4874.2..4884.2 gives 54.1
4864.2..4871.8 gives 50.5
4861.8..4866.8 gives 46.6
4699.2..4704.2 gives 51.4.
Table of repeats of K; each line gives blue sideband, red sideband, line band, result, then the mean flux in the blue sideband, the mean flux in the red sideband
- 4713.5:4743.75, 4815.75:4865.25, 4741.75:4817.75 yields -1.8 Angstrom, 55.8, 53.5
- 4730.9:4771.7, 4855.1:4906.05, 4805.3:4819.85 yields -0.7 Angstrom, 55.4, 51.3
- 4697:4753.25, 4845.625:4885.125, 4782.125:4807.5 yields -1.5 Angstrom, 54.9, 51.3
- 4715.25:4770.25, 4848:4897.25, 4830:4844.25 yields -0.8 Angstrom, 55.6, 51.1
